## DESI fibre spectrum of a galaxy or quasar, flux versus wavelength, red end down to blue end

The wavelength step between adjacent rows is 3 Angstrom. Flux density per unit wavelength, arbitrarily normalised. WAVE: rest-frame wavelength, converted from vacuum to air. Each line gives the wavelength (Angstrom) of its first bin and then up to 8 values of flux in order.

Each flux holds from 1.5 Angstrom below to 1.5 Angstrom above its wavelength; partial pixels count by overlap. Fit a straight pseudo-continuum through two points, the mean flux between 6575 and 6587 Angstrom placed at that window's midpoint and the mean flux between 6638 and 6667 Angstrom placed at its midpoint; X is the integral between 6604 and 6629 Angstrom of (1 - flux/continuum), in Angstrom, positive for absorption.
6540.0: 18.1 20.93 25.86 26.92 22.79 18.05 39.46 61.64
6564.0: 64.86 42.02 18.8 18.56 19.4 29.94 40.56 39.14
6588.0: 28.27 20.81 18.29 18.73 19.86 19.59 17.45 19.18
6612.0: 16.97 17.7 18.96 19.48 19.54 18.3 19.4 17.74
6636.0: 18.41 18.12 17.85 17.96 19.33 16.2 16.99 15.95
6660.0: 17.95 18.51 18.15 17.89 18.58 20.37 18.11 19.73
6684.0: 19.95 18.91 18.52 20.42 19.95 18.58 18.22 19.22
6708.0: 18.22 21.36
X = 6.6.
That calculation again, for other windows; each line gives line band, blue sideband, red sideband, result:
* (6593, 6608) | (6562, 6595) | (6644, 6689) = 5.0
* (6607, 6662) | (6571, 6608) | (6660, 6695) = 8.6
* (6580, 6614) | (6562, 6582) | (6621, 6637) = 5.0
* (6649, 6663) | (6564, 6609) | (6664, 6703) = 2.7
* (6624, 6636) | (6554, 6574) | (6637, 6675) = 2.6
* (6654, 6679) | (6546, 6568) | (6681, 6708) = 5.3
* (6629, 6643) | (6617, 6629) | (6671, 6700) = 0.6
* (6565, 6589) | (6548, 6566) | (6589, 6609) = -0.8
